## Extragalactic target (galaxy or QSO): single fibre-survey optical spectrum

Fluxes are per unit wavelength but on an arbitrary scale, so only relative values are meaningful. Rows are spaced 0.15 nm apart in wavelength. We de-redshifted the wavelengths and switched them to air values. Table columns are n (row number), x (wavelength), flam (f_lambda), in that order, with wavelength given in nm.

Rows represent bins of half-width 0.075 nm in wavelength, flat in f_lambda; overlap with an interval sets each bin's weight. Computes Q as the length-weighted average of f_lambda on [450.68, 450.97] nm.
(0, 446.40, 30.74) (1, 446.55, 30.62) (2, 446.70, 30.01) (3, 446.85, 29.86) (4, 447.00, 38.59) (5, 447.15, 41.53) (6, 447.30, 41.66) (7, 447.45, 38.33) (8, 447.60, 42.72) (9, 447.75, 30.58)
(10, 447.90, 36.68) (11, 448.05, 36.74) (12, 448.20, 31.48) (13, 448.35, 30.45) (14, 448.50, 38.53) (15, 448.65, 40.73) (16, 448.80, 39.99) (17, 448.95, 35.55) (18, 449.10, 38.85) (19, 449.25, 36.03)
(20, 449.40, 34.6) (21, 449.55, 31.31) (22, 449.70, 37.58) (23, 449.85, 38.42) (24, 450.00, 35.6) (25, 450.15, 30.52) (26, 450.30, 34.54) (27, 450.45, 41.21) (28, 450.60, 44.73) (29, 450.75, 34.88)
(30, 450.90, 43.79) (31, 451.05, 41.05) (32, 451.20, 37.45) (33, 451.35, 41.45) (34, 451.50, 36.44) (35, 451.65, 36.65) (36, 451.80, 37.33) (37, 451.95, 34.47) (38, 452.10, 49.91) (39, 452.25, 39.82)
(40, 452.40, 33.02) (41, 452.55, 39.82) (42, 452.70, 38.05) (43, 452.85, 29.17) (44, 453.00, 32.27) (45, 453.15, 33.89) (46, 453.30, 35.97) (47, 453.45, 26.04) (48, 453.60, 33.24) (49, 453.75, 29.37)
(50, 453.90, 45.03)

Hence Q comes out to 39.3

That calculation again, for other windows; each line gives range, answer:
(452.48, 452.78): 38.8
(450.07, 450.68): 37.7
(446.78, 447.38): 38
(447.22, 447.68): 40.8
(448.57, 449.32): 38.2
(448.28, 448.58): 34.7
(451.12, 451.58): 38.5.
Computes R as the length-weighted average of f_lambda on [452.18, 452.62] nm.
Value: 37.5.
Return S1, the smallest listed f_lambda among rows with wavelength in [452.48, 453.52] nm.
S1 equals 26.04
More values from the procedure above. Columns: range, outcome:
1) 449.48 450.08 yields 31.31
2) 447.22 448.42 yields 30.45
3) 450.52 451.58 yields 34.88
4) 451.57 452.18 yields 34.47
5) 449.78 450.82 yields 30.52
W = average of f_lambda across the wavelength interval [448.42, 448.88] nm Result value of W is 39.6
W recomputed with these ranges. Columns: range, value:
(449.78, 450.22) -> 34.9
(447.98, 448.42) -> 32.9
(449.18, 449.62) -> 34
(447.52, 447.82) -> 36.8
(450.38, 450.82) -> 40.3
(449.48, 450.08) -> 35.7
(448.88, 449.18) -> 37.2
